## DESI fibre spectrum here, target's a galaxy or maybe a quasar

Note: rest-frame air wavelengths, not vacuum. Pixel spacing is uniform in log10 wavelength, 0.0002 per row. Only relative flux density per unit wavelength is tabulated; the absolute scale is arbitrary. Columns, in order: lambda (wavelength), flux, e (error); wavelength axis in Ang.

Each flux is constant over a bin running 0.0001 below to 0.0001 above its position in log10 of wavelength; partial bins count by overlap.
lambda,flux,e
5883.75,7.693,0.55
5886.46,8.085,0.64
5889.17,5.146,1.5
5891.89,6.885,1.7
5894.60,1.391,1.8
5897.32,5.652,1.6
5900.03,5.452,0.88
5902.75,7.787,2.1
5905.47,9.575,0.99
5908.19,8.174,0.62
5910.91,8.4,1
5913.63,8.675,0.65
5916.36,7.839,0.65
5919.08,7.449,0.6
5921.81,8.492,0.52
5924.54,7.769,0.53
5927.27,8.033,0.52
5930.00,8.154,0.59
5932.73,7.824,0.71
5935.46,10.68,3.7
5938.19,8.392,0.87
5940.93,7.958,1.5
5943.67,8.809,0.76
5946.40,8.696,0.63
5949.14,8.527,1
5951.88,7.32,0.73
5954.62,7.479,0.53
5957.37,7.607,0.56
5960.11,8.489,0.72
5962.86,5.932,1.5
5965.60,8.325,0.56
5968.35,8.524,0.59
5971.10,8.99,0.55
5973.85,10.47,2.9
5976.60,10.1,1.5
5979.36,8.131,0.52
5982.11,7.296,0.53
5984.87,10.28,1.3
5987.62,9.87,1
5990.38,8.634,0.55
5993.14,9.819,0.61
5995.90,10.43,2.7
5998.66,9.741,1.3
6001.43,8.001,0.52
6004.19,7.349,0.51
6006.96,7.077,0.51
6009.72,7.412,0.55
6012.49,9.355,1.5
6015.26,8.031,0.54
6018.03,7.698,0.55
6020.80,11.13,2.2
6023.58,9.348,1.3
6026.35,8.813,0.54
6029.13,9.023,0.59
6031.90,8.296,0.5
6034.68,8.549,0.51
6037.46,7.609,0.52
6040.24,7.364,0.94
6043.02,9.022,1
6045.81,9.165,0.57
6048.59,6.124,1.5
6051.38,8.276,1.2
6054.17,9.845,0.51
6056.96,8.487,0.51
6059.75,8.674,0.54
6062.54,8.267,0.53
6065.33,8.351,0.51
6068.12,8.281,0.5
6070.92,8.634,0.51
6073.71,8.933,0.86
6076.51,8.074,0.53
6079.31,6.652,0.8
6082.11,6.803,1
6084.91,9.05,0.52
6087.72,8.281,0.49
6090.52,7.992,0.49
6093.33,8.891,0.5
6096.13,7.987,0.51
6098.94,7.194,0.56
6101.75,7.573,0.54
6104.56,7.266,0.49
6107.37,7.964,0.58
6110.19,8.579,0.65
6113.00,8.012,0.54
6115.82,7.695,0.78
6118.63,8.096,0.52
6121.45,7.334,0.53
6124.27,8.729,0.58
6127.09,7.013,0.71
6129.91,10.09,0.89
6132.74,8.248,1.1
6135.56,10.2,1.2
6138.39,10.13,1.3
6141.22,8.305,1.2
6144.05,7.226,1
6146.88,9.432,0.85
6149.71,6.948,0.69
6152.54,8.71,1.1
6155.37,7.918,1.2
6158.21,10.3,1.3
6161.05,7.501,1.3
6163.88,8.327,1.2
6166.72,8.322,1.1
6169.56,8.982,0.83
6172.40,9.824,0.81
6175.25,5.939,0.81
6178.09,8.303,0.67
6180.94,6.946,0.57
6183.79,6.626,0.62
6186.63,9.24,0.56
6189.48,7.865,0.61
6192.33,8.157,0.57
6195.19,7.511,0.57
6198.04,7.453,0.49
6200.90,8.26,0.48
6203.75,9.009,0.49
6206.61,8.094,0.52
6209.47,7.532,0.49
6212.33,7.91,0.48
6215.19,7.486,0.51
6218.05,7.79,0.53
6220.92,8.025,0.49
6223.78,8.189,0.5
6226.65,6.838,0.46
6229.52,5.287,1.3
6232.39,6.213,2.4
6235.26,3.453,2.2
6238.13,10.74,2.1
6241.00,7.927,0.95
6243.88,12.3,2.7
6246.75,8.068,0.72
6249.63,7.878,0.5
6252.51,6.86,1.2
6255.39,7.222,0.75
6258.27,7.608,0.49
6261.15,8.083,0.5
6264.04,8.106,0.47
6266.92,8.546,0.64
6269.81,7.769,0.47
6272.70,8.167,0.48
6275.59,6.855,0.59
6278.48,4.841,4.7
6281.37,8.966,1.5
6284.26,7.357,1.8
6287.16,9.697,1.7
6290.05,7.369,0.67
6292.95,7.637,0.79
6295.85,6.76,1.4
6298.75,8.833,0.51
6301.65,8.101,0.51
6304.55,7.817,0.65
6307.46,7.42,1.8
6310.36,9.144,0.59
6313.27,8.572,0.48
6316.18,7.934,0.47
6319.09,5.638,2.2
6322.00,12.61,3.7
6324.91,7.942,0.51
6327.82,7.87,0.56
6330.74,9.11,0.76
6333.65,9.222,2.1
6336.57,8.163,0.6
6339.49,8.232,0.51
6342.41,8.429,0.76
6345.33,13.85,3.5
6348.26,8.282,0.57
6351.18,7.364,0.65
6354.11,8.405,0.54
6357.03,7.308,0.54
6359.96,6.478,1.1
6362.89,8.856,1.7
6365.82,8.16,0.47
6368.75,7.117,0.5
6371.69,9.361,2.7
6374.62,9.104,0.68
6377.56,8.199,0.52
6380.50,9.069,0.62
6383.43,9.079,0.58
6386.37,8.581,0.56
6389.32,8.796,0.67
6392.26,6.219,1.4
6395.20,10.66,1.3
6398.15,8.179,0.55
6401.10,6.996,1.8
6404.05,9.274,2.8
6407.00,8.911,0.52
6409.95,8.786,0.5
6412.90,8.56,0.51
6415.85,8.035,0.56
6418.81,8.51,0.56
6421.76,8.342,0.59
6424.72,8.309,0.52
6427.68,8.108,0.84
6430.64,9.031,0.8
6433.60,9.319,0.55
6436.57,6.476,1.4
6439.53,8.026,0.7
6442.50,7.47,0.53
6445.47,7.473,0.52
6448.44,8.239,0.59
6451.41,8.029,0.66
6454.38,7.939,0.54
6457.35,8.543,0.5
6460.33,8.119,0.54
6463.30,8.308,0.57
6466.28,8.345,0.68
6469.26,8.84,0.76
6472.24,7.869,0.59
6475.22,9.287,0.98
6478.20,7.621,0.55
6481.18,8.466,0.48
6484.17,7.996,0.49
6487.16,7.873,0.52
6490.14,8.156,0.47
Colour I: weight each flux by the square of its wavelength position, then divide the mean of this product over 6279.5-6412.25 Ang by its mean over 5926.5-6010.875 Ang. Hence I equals 1.12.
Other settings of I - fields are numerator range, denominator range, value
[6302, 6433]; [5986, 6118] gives 1.12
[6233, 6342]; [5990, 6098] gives 1.04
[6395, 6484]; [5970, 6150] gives 1.11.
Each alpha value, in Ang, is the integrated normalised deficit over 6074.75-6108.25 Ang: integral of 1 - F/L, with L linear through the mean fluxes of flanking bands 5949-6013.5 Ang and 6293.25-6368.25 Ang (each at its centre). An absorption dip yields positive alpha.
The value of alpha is 2.7 Ang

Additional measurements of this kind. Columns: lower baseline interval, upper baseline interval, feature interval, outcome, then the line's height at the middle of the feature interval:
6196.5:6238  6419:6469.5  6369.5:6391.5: -2.22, 7.94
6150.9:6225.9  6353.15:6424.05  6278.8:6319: 1.42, 8.24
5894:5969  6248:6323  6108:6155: -3.25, 7.86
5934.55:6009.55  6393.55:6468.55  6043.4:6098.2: 1.82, 8.54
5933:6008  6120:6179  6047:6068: 0.61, 8.55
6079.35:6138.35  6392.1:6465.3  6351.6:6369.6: 1.15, 8.25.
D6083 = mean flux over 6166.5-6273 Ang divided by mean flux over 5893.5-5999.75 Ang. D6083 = 0.95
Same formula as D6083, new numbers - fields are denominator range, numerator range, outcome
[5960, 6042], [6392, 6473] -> 0.95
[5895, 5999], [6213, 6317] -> 0.93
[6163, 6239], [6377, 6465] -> 1.08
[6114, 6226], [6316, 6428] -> 1.04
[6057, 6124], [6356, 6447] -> 1.03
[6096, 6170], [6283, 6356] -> 1.02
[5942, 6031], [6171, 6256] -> 0.90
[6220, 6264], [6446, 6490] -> 1.07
